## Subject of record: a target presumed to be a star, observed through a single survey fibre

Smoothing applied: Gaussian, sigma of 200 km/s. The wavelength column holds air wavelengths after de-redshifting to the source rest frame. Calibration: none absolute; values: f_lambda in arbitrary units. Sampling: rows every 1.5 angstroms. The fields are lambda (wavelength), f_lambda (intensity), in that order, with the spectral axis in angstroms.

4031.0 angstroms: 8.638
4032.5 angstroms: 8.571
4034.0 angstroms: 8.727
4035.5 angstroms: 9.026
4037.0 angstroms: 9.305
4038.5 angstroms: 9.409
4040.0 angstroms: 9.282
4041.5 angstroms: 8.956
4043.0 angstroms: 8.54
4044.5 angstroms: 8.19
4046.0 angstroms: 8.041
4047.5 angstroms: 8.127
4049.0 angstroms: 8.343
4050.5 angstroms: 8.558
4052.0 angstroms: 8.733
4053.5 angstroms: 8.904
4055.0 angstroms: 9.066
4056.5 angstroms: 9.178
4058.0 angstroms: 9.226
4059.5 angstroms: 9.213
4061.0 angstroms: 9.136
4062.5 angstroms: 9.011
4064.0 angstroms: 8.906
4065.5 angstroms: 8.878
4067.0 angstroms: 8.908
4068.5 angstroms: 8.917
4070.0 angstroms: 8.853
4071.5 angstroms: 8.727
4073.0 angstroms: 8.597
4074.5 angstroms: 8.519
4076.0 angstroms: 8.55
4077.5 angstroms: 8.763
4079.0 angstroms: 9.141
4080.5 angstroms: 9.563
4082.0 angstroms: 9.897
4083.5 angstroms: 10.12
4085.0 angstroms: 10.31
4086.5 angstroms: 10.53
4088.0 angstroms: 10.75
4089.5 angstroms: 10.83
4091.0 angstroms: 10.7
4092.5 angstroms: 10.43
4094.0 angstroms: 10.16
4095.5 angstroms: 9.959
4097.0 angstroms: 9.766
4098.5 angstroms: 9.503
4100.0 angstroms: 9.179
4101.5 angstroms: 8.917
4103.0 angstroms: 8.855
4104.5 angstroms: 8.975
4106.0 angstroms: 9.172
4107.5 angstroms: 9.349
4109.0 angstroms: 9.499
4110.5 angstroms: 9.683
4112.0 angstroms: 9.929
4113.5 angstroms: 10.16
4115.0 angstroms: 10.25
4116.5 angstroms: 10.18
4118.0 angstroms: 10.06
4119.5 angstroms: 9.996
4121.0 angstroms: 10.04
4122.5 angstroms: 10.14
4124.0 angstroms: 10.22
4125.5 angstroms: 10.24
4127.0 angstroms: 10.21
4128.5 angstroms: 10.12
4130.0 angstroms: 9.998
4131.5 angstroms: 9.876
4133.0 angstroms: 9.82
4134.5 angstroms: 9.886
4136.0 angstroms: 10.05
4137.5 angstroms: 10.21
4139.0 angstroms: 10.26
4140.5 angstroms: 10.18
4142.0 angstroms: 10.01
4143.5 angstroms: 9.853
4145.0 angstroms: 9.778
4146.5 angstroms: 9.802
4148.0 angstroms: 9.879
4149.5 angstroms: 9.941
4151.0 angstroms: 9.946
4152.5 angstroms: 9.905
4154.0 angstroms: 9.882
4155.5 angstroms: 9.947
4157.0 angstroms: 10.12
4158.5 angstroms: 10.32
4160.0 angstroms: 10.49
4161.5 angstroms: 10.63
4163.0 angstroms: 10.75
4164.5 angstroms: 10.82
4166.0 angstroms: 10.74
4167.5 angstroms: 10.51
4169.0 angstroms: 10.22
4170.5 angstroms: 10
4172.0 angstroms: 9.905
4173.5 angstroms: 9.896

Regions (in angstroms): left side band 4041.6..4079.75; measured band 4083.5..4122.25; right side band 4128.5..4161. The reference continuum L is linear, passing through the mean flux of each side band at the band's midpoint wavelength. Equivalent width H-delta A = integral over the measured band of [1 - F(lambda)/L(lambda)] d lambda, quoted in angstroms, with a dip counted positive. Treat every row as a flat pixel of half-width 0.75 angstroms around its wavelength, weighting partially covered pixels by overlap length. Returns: -2.1 angstroms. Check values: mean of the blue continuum 8.76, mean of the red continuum 10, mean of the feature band 9.9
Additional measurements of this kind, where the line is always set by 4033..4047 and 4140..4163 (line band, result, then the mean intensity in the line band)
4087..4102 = -0.99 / 10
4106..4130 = -0.71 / 9.98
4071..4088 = -0.27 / 9.41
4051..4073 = 0.25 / 8.96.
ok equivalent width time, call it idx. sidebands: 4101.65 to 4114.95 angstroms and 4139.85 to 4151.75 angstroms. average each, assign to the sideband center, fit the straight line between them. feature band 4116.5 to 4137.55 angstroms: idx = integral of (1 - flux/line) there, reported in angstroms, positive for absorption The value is -0.8 angstroms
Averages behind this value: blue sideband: 9.47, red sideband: 9.92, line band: 10.1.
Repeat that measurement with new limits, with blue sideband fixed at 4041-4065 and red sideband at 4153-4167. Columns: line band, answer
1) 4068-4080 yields 0.4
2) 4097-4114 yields 0.3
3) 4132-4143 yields 0.0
